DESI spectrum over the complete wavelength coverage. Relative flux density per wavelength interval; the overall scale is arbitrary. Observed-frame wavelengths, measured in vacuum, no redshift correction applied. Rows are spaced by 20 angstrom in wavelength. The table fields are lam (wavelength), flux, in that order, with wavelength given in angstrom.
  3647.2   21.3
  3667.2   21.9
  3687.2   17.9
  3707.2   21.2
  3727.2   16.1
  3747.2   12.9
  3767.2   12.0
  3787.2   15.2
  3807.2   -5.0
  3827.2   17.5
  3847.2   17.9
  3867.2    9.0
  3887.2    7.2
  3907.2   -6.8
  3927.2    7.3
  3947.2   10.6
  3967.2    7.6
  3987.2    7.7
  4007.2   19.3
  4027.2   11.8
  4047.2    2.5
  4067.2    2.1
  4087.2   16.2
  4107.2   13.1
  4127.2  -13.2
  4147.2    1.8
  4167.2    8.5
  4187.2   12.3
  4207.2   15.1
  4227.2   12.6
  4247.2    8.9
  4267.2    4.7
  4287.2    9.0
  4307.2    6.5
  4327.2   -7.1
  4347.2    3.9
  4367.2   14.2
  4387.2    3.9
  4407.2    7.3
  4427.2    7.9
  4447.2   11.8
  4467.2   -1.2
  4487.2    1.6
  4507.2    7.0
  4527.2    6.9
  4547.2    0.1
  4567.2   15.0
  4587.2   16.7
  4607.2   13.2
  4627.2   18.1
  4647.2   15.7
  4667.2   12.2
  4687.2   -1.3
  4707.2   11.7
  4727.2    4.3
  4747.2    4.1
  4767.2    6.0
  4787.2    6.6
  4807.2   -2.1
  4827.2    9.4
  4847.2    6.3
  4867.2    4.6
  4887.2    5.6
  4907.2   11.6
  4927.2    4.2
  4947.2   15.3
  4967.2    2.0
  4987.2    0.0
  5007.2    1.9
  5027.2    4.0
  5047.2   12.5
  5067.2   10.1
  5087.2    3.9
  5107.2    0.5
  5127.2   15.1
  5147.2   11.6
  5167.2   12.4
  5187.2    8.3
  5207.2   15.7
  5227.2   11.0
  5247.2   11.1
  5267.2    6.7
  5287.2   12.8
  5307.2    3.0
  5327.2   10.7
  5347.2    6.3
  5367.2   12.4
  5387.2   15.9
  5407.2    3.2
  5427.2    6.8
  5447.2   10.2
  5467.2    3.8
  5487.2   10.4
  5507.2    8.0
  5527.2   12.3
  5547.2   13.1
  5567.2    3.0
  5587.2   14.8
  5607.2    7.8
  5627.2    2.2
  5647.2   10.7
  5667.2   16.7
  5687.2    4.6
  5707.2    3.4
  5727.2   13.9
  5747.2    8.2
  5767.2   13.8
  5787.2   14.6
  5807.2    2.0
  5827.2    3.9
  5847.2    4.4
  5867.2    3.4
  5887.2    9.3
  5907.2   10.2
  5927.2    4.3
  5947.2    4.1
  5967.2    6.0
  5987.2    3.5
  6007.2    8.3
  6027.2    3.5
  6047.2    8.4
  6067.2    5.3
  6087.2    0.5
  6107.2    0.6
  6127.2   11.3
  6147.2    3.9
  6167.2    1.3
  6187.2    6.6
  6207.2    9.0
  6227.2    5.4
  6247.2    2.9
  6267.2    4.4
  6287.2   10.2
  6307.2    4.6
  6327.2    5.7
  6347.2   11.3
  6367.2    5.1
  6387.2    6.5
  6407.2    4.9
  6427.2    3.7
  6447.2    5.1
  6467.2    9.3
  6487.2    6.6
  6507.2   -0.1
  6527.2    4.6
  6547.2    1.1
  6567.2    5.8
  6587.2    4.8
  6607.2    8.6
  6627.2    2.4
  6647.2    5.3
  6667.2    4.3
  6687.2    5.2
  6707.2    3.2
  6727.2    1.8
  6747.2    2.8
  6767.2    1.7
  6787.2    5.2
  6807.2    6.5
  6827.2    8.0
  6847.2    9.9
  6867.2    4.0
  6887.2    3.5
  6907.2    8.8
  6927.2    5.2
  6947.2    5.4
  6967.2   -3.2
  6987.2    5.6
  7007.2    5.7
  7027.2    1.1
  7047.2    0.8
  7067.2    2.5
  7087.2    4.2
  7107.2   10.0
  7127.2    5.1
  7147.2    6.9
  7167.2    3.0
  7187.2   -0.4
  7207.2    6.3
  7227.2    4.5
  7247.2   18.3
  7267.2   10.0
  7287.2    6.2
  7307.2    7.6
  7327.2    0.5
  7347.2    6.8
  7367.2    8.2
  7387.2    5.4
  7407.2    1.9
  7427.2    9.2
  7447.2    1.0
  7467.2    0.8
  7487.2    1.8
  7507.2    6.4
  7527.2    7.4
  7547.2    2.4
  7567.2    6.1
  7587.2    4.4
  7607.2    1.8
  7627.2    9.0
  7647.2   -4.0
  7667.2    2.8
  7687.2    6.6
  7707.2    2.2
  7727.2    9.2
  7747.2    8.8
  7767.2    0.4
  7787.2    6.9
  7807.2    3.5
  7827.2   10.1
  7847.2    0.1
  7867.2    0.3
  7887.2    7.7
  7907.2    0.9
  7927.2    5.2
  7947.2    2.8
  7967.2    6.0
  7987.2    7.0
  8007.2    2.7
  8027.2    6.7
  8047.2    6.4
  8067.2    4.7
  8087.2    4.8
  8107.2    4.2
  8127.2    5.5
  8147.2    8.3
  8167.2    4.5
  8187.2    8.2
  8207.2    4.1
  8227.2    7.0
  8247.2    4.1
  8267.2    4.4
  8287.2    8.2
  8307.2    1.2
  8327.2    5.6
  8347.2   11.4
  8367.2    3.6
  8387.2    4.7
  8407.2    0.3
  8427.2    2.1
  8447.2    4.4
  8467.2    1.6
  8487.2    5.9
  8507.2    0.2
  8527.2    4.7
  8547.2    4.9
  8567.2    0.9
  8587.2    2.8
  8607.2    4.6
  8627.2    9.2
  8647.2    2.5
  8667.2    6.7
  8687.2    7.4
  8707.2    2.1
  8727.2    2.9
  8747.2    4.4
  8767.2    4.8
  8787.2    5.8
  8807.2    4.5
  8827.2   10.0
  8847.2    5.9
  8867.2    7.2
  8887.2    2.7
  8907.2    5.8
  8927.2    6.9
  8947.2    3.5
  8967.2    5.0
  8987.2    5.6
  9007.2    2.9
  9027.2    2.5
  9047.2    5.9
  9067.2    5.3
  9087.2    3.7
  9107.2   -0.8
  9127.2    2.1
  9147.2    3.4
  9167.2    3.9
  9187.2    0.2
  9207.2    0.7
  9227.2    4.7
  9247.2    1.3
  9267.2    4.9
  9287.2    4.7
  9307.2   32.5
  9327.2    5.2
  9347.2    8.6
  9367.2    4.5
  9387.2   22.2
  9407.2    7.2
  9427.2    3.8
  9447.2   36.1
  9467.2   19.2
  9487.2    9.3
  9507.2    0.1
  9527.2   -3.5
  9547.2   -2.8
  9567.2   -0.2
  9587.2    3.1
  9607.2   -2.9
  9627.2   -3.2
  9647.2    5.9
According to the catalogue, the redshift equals 1.60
